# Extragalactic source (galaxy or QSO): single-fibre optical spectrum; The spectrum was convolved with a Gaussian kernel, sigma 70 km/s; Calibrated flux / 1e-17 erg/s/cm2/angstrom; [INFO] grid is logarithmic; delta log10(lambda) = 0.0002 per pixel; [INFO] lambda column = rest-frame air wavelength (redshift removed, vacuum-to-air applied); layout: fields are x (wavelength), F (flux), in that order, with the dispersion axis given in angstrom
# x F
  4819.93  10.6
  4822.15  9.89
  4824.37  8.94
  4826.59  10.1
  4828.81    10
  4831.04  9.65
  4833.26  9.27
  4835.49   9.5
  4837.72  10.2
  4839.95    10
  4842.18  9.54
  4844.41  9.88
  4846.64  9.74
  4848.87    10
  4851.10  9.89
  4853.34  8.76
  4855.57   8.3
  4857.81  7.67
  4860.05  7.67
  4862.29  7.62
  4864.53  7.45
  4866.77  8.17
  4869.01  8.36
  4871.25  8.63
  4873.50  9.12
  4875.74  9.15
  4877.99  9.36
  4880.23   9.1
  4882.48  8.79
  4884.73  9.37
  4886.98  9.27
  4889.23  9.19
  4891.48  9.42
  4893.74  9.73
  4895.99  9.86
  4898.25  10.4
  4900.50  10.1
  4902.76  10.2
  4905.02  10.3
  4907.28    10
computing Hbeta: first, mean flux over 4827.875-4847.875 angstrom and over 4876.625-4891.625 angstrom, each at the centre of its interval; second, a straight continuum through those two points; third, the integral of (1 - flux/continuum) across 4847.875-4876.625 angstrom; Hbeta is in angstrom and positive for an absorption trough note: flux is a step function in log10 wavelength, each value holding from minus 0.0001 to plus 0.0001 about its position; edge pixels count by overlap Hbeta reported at 2.9 angstrom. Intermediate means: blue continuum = 9.75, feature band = 8.51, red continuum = 9.2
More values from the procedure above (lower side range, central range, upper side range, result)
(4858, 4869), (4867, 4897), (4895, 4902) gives -0.47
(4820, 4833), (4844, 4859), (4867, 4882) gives 0.30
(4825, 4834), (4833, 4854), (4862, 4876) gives -1.07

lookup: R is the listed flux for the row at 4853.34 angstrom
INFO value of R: 8.76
